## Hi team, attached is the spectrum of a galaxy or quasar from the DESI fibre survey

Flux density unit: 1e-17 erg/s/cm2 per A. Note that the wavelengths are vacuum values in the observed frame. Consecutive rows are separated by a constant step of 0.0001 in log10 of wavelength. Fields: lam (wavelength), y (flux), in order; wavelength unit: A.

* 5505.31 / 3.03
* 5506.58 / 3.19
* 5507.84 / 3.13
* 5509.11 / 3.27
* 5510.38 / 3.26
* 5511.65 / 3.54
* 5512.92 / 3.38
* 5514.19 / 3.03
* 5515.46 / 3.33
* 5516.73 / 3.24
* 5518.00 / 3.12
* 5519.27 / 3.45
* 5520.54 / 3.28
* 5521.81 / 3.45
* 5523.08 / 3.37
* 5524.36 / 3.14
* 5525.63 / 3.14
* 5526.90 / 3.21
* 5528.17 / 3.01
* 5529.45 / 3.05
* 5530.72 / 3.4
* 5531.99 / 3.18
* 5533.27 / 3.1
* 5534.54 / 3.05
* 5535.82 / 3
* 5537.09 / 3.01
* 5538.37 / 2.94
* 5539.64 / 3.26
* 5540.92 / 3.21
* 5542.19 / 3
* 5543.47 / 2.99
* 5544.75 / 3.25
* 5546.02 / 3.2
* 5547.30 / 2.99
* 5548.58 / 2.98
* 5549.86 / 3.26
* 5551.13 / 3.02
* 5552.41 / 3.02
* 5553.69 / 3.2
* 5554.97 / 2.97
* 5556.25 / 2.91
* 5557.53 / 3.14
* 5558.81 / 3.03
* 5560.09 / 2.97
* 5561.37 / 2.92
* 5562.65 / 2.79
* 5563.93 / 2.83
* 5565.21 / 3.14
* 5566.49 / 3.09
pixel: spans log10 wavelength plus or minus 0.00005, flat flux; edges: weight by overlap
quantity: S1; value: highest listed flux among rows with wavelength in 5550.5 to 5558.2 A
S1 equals 3.2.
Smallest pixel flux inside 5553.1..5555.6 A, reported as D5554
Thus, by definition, 2.97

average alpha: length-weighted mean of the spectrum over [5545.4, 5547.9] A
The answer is 3.09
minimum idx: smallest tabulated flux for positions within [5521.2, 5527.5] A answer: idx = 3.14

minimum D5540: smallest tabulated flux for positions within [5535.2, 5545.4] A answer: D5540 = 2.94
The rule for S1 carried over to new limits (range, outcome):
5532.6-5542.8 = 3.26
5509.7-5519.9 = 3.54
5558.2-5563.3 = 3.03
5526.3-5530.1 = 3.21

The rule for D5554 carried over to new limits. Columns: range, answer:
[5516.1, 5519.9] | 3.12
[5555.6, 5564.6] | 2.79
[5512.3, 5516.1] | 3.03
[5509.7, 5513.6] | 3.26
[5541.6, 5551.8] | 2.98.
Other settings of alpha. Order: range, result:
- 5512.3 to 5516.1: 3.25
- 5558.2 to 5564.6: 2.91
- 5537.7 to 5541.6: 3.14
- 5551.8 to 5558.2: 3.05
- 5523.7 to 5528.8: 3.13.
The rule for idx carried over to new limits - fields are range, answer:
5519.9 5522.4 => 3.28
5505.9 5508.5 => 3.13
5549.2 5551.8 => 3.02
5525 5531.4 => 3.01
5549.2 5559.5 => 2.91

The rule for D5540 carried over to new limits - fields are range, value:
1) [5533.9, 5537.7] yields 3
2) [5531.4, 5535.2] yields 3.05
